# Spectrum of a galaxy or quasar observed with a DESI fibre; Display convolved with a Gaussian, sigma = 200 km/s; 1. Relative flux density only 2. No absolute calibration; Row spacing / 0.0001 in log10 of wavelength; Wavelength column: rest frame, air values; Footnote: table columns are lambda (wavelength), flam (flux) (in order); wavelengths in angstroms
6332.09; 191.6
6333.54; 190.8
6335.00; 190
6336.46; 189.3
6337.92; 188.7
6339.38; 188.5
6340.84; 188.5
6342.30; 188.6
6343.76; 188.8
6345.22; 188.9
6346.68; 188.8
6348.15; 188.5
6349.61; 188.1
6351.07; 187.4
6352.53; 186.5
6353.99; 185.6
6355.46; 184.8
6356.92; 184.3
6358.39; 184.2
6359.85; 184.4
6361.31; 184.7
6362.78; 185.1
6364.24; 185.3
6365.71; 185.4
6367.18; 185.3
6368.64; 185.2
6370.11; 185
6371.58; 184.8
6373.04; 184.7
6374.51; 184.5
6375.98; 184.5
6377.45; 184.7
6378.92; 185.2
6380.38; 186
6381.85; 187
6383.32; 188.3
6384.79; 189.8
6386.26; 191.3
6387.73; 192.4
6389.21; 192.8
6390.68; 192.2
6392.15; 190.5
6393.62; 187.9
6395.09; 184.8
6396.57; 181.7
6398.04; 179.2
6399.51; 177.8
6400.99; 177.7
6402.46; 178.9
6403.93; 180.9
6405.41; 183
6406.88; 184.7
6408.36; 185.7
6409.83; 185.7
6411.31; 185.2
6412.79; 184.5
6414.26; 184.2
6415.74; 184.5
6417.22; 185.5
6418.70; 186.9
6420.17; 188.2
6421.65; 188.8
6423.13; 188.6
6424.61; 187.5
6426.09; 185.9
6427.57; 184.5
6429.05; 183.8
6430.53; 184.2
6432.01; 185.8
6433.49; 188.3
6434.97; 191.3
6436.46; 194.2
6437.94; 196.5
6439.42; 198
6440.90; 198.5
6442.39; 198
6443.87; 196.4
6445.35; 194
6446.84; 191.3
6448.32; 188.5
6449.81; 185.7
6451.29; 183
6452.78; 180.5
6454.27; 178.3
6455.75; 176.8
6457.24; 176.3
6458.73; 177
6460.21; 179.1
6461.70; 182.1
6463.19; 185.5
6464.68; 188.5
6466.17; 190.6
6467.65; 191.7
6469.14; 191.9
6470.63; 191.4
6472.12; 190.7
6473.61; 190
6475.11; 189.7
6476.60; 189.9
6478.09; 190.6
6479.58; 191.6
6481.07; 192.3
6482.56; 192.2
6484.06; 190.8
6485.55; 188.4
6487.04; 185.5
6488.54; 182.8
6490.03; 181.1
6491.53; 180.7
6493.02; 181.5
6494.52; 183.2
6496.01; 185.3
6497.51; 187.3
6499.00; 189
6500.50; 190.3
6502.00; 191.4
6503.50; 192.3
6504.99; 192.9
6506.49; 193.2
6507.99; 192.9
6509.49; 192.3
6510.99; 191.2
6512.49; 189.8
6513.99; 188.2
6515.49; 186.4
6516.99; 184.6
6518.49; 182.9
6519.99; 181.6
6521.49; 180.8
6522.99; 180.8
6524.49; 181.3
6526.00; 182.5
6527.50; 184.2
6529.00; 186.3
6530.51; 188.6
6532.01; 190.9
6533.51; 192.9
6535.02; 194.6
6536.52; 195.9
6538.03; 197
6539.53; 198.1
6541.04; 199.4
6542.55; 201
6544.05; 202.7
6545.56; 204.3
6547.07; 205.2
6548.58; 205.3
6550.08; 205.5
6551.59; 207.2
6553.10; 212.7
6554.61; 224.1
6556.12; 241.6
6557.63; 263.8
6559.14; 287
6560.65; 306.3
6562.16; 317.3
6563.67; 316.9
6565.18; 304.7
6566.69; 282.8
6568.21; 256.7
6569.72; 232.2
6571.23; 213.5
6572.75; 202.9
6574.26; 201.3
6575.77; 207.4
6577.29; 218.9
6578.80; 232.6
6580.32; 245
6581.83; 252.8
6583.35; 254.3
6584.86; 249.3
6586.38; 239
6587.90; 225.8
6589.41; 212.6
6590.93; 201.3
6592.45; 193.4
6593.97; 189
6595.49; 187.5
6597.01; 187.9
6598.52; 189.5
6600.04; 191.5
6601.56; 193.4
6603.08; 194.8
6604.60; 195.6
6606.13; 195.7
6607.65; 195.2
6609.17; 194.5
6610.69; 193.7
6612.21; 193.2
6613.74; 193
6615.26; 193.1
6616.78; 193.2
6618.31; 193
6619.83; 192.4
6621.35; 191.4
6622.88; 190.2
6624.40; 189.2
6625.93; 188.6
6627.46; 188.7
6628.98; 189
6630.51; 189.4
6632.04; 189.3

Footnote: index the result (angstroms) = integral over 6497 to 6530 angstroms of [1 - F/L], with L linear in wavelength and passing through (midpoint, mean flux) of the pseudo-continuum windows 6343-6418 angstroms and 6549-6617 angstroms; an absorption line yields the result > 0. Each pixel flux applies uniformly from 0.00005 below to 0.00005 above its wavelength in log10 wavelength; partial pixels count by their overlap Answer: 3.69 angstroms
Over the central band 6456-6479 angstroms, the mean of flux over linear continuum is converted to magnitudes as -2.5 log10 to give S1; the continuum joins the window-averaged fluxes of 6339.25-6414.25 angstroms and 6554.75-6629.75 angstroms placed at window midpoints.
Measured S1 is 0.07 mag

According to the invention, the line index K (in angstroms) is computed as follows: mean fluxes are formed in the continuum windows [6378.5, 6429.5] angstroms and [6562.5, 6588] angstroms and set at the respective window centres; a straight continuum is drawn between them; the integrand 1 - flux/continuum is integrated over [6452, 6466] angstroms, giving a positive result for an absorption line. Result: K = 1.6 angstroms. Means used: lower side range 186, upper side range 245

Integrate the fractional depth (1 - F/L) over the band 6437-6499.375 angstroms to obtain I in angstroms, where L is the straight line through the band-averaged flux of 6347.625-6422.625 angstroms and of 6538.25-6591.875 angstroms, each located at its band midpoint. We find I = 6.1 angstroms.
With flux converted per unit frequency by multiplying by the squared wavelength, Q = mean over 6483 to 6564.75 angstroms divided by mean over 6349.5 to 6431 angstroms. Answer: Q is 1.14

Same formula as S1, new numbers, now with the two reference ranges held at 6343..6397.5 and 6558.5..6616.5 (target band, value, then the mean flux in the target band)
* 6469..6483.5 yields 0.078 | 191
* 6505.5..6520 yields 0.123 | 189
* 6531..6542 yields 0.106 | 195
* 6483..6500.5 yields 0.124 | 185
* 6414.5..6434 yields 0.056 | 186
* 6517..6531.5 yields 0.164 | 183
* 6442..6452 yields 0.051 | 191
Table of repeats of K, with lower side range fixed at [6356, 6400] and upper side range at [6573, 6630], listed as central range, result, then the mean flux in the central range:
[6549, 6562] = -2.98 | 246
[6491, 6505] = 0.59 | 187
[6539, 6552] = -0.26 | 203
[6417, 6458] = 0.56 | 188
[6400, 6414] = 0.40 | 183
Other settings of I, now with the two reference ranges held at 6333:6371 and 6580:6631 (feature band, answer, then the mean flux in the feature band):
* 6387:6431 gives 1.14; 185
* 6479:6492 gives 0.49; 187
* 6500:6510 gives 0.18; 192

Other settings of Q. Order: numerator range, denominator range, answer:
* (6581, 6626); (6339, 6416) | 1.17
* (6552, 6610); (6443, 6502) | 1.27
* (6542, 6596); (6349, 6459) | 1.32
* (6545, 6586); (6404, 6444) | 1.35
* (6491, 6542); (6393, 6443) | 1.04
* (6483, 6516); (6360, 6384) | 1.06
